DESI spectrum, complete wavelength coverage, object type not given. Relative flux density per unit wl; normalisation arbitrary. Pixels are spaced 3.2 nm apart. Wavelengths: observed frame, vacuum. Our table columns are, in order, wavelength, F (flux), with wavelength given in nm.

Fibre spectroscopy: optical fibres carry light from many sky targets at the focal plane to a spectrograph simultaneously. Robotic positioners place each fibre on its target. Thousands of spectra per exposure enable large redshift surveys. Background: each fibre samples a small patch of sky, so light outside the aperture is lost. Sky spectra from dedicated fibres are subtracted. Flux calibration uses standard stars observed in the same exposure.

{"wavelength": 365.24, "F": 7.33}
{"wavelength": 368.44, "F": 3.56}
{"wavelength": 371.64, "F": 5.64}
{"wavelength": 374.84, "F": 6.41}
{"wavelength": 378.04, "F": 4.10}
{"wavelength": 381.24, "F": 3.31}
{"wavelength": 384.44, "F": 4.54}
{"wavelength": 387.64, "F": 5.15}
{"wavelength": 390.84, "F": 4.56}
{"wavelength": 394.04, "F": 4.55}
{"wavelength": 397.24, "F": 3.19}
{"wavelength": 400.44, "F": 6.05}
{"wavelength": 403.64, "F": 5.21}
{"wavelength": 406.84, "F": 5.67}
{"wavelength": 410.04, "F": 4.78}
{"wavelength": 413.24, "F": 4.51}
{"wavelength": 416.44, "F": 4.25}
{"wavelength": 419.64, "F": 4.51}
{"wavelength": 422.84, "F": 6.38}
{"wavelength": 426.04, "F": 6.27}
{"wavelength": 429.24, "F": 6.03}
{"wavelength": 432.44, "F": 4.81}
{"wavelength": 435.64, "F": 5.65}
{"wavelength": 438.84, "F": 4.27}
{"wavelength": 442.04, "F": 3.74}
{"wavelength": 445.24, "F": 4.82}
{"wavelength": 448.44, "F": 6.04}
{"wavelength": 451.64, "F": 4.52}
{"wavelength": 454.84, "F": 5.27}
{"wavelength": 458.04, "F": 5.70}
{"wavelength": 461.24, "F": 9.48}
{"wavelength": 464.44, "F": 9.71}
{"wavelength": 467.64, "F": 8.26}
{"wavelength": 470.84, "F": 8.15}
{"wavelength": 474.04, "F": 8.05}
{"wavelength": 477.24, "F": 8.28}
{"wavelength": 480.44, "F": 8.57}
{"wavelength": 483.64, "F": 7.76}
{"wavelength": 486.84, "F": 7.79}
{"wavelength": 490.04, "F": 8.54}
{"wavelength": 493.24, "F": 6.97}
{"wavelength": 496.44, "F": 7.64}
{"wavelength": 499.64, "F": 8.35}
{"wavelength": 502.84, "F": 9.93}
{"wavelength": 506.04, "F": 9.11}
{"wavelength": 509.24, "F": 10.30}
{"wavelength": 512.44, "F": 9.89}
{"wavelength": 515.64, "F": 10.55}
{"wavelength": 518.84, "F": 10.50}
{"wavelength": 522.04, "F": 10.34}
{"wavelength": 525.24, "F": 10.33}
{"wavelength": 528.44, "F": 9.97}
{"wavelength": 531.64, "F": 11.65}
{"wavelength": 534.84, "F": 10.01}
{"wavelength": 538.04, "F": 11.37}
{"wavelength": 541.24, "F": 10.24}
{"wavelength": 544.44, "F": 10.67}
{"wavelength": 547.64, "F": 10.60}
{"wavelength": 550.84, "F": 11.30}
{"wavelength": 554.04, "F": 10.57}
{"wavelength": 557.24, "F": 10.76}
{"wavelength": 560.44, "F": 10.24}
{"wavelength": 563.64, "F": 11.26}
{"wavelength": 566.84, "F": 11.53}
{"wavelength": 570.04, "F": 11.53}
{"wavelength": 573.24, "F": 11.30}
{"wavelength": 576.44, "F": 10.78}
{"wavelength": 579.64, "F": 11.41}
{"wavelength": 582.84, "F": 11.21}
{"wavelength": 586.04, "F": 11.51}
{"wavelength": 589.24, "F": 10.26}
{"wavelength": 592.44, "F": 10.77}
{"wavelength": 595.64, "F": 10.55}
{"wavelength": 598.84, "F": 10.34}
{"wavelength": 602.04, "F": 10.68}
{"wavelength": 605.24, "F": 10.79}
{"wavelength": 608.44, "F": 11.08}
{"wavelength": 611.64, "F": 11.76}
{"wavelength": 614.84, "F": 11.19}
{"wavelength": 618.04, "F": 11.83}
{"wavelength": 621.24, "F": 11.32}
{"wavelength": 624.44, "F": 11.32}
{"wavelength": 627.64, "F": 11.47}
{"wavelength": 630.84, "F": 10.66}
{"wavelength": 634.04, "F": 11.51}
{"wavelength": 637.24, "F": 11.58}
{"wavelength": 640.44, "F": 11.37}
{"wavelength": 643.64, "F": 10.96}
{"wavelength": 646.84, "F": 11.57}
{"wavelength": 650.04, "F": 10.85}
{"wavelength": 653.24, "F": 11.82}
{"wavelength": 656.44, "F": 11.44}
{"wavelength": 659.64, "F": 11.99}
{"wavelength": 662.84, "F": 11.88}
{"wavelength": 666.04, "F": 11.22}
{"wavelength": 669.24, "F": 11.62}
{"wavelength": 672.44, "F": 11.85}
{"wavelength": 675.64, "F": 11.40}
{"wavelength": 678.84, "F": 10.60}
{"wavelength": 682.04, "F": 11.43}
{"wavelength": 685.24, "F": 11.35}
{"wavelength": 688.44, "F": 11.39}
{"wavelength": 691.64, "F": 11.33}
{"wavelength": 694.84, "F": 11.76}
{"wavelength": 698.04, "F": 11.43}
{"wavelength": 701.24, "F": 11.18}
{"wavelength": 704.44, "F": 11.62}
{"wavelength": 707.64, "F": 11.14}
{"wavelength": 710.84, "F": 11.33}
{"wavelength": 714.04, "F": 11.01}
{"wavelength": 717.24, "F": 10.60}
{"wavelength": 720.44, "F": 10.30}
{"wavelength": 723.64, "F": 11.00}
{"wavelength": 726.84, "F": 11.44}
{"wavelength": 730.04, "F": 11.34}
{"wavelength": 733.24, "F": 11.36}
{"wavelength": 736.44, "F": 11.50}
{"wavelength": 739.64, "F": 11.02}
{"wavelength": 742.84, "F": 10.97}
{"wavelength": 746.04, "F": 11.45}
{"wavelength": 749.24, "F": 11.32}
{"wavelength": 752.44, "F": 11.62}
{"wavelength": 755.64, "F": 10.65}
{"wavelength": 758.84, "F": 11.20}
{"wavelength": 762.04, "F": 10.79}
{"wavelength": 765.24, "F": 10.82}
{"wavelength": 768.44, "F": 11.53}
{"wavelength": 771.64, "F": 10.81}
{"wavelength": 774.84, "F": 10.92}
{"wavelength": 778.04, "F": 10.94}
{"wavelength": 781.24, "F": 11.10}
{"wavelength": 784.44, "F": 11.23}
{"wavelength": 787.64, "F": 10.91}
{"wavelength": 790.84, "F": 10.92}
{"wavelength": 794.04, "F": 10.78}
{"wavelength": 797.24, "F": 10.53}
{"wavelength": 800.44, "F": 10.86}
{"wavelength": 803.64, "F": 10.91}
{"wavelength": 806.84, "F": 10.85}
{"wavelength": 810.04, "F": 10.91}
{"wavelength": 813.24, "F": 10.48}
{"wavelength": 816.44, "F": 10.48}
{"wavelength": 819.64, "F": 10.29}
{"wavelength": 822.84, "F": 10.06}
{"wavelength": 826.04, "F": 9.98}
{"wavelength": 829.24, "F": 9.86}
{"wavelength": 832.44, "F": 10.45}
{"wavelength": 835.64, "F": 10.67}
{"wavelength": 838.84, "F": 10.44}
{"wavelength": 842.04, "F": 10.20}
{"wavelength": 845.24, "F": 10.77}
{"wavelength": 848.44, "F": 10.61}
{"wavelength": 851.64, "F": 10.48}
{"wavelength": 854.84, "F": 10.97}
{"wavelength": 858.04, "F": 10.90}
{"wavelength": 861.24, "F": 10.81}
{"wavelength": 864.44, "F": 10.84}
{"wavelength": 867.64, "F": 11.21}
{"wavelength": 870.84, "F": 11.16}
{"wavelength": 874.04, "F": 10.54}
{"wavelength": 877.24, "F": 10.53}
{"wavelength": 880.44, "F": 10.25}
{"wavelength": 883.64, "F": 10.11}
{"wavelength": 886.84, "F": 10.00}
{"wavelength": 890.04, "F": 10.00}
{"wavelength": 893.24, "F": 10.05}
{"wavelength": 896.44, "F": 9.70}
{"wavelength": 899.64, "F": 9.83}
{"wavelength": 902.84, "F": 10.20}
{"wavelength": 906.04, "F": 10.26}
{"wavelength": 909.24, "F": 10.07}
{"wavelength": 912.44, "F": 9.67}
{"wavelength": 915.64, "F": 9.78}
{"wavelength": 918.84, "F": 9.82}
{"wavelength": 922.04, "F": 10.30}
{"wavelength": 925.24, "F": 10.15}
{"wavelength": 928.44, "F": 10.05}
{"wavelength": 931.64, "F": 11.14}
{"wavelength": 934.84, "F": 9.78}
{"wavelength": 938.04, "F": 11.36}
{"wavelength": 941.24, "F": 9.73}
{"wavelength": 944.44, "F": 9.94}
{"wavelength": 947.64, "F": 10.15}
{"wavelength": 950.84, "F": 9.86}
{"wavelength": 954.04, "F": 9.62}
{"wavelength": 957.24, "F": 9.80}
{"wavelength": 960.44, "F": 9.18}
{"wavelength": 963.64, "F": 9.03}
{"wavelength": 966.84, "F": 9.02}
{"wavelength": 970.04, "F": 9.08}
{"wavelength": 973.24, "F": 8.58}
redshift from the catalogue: 0.15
